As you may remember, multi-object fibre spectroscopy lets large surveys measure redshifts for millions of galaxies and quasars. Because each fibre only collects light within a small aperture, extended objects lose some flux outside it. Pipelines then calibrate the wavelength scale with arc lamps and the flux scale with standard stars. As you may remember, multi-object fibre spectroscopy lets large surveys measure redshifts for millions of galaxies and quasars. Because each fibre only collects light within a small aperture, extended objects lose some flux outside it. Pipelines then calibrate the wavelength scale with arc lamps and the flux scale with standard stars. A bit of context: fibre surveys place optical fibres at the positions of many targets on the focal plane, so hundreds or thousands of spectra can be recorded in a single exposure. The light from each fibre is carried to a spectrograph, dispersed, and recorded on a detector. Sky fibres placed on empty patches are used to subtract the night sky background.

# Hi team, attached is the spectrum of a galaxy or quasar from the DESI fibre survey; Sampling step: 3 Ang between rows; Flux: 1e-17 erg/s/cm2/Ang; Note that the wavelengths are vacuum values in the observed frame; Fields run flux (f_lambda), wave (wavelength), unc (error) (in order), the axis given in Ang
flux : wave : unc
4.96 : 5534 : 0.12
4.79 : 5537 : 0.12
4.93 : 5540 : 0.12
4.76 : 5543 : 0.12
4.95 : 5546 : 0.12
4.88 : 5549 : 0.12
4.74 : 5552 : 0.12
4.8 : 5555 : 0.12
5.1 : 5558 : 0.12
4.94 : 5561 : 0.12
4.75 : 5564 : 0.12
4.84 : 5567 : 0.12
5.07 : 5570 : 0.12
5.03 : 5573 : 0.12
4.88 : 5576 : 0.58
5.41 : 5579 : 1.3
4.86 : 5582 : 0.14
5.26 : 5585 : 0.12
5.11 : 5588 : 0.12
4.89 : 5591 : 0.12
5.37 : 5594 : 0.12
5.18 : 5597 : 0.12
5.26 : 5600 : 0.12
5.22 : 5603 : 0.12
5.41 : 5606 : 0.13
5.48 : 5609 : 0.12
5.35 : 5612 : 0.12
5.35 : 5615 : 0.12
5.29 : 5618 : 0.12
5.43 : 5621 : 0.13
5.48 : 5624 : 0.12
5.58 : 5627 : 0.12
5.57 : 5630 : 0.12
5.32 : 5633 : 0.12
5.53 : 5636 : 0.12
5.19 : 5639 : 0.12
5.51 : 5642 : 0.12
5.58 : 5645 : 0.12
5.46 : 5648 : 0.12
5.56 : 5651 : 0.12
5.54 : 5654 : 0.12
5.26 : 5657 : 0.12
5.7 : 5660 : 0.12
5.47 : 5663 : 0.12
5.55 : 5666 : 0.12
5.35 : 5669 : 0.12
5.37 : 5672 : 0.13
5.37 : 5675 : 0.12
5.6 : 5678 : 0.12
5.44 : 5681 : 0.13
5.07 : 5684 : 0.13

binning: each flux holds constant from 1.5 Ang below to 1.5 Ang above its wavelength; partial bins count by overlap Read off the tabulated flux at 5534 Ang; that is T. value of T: 4.96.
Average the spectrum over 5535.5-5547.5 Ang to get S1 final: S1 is 4.86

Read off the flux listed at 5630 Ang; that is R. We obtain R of 5.57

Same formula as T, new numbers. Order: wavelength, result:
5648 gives 5.46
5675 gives 5.37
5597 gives 5.18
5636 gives 5.53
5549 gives 4.88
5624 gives 5.48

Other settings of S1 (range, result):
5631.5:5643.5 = 5.39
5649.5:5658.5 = 5.45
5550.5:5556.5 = 4.77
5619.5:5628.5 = 5.5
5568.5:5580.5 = 5.1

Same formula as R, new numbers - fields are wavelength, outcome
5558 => 5.1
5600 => 5.26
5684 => 5.07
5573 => 5.03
